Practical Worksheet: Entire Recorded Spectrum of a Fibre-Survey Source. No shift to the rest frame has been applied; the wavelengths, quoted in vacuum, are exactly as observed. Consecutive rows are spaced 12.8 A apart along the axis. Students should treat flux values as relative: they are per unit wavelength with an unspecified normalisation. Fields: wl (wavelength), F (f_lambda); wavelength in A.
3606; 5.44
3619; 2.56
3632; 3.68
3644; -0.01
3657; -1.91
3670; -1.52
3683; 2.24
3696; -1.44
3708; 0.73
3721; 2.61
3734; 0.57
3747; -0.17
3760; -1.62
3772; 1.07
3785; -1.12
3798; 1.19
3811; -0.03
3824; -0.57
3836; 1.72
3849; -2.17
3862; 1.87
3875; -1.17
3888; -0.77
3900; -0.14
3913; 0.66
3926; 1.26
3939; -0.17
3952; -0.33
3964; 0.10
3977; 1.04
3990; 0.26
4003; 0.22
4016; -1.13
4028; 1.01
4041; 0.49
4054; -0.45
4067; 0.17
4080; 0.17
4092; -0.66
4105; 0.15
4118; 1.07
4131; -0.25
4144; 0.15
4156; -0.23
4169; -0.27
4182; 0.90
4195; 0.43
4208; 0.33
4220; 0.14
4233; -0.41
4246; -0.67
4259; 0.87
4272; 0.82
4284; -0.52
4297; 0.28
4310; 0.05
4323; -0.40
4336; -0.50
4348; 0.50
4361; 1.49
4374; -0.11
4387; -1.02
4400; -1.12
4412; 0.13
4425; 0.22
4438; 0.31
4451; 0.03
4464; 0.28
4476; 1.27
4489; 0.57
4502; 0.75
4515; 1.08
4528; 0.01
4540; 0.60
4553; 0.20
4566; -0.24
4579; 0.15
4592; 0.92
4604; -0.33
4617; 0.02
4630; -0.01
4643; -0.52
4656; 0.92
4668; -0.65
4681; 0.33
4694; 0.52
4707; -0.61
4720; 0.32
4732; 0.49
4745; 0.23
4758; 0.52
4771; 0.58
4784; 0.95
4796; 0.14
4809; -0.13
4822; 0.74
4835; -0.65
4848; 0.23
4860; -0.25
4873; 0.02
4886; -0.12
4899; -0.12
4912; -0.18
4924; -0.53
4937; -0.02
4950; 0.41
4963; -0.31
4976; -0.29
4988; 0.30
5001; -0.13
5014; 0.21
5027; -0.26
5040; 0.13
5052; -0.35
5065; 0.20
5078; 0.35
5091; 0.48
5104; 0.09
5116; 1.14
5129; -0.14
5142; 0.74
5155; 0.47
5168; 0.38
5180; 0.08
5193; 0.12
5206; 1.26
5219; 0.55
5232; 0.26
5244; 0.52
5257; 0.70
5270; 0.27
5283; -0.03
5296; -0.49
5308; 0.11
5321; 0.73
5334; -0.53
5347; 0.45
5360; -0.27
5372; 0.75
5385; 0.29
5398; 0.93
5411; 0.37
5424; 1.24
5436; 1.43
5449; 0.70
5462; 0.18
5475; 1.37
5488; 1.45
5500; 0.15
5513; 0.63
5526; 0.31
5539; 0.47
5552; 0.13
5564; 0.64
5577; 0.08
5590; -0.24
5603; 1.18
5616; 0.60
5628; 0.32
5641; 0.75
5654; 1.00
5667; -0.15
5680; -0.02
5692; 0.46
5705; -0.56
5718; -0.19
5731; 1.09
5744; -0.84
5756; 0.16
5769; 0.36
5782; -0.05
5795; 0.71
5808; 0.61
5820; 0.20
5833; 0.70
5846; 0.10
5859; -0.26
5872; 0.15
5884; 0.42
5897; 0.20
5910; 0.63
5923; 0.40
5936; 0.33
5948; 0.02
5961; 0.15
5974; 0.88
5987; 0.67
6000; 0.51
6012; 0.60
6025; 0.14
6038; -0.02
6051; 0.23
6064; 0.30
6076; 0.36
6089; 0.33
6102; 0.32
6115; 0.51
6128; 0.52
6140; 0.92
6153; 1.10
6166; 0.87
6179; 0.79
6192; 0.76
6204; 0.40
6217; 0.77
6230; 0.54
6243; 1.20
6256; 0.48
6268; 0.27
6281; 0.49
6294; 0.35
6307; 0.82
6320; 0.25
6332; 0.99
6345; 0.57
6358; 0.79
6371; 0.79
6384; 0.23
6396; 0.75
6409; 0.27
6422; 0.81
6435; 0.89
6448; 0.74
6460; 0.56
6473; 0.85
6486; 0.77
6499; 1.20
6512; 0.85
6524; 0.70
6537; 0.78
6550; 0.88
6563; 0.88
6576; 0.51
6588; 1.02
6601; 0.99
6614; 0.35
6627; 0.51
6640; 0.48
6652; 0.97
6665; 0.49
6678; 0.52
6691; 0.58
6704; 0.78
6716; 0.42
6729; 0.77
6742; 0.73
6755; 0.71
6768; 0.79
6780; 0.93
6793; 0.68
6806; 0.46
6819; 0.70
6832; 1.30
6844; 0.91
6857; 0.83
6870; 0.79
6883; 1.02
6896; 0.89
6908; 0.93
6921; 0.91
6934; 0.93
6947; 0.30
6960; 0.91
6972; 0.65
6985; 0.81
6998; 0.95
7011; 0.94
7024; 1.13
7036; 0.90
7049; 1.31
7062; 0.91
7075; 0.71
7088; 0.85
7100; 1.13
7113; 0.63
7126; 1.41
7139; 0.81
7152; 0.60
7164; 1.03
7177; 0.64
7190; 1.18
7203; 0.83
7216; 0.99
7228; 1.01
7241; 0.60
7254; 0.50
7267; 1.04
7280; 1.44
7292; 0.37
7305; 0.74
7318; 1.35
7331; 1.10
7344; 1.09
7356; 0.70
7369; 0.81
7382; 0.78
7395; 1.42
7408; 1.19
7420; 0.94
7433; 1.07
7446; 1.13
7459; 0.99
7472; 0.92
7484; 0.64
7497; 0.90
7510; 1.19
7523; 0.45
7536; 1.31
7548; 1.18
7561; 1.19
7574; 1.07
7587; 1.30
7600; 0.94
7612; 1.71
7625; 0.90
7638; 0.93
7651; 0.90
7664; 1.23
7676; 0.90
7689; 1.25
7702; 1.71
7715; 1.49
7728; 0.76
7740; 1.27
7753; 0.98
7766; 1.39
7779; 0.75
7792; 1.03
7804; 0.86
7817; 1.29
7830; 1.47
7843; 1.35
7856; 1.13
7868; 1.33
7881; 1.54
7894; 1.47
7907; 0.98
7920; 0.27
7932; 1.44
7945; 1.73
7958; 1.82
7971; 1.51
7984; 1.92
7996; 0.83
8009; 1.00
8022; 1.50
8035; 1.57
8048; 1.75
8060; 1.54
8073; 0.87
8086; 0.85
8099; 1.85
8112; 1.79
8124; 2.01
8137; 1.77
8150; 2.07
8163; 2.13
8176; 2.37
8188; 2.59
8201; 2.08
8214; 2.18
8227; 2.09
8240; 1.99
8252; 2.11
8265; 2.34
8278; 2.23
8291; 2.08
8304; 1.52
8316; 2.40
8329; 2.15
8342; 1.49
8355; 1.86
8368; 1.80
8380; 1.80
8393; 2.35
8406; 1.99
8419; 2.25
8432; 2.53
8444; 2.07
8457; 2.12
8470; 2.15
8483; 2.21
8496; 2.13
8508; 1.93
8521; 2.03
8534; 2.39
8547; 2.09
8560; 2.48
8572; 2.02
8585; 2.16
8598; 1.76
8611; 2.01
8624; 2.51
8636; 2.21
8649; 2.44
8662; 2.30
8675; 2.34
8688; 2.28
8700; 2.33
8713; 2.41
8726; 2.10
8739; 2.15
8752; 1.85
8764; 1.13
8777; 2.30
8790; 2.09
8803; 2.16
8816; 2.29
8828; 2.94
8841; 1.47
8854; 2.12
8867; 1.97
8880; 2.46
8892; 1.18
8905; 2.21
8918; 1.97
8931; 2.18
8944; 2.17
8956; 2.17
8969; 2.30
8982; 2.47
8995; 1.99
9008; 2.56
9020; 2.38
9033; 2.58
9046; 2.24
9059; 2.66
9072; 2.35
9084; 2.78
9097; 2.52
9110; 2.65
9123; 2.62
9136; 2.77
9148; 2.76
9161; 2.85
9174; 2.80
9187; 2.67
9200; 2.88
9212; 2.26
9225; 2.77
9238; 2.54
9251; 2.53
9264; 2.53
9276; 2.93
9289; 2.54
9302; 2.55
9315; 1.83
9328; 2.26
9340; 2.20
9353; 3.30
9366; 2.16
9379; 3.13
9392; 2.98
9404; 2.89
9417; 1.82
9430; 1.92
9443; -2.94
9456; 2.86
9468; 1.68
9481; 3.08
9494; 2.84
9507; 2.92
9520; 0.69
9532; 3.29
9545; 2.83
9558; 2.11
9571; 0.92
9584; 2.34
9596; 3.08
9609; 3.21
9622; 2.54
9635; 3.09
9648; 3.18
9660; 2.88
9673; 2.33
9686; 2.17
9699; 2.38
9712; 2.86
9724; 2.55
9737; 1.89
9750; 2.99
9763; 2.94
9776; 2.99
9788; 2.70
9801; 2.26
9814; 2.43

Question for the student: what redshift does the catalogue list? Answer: 1.03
